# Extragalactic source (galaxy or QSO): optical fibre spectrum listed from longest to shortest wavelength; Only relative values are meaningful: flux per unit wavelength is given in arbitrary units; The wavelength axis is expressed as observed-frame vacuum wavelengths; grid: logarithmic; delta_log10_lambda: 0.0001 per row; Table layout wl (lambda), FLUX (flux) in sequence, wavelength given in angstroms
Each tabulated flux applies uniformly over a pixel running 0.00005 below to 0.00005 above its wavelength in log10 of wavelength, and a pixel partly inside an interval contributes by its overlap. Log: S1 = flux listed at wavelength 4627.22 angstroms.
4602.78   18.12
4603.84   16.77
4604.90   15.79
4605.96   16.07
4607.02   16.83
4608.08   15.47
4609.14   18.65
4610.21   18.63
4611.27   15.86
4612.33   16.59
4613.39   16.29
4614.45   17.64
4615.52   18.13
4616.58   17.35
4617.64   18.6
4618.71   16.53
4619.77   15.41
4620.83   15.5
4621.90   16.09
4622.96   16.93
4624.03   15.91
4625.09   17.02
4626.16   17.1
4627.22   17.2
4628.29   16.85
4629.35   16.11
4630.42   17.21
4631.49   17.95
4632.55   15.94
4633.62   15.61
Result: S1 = 17.2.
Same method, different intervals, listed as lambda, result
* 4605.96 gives 16.07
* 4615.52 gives 18.13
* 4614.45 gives 17.64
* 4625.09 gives 17.02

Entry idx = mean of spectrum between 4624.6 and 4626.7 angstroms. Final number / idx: 17.1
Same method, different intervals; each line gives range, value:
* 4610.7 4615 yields 16.6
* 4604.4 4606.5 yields 15.9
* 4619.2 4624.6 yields 16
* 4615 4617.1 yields 17.8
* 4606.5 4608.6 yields 16.2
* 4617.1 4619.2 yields 17.6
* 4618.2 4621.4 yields 15.8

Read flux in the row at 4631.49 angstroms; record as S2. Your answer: 17.95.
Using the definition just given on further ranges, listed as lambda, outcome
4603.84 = 16.77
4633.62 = 15.61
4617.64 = 18.6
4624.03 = 15.91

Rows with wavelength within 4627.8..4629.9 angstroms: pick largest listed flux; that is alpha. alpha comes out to 16.85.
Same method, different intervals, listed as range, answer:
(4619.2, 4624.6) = 16.93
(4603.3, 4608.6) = 16.83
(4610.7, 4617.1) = 18.13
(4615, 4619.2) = 18.6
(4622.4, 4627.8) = 17.2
